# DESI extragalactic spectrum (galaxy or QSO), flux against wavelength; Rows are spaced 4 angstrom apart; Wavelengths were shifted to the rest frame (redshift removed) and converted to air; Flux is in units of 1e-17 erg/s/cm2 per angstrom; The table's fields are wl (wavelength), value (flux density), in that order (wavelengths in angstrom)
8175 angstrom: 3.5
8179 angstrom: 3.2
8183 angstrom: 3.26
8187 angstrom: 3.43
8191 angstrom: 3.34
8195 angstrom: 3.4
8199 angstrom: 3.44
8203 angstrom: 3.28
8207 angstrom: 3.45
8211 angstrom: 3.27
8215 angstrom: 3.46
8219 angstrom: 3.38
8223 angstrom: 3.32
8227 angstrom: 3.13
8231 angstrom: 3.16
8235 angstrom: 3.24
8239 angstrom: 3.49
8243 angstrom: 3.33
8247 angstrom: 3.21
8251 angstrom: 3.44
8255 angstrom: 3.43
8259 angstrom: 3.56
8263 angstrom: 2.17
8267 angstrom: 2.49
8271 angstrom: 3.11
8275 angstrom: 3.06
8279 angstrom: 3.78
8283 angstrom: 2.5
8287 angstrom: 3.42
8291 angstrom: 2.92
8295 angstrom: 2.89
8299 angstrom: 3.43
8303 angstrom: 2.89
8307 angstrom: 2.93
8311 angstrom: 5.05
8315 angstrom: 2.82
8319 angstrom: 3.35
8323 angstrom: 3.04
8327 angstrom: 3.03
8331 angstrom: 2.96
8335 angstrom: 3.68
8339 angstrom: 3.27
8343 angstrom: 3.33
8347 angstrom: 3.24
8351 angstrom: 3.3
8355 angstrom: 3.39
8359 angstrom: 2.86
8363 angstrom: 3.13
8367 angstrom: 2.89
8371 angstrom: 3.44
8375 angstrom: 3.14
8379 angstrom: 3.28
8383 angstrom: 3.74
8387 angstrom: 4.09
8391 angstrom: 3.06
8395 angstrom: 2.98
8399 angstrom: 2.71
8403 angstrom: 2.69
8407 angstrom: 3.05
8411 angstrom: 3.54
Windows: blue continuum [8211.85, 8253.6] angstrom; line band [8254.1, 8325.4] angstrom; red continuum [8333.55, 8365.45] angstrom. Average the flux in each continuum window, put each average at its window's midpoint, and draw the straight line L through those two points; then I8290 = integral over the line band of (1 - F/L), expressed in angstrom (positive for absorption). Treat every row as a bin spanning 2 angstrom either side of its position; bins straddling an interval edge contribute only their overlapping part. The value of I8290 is 3.0 angstrom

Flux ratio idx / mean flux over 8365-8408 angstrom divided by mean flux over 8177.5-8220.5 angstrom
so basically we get 1.0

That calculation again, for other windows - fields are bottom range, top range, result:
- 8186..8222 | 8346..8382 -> 0.95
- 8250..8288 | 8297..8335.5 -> 1.07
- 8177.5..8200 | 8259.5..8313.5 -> 0.94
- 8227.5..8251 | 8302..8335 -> 1.00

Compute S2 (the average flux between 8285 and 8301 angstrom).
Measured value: 3.17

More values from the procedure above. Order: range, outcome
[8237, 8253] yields 3.37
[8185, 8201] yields 3.4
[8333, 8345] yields 3.43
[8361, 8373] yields 3.15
